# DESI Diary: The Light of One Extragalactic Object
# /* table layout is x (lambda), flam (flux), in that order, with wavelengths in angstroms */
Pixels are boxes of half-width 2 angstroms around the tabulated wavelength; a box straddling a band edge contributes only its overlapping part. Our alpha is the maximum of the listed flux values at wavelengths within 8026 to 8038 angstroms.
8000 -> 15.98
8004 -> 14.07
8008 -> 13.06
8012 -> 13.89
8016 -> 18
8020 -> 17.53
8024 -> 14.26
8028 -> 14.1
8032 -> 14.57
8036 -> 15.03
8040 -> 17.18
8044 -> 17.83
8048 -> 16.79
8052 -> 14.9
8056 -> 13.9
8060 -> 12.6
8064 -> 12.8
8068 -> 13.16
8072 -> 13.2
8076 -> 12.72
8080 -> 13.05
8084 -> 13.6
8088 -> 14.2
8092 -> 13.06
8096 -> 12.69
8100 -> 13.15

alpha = 15.03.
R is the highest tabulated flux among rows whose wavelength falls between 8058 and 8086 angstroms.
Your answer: 13.6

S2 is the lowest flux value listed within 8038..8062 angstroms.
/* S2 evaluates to 12.6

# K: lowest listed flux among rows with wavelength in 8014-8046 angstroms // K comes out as 14.1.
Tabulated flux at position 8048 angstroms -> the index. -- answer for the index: 16.79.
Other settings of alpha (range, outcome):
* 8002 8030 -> 18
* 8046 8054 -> 16.79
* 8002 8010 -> 14.07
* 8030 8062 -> 17.83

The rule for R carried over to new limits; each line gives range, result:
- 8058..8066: 12.8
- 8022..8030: 14.26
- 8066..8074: 13.2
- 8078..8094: 14.2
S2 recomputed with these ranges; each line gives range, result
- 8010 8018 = 13.89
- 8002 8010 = 13.06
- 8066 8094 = 12.72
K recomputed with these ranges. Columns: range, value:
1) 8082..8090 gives 13.6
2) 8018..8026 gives 14.26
